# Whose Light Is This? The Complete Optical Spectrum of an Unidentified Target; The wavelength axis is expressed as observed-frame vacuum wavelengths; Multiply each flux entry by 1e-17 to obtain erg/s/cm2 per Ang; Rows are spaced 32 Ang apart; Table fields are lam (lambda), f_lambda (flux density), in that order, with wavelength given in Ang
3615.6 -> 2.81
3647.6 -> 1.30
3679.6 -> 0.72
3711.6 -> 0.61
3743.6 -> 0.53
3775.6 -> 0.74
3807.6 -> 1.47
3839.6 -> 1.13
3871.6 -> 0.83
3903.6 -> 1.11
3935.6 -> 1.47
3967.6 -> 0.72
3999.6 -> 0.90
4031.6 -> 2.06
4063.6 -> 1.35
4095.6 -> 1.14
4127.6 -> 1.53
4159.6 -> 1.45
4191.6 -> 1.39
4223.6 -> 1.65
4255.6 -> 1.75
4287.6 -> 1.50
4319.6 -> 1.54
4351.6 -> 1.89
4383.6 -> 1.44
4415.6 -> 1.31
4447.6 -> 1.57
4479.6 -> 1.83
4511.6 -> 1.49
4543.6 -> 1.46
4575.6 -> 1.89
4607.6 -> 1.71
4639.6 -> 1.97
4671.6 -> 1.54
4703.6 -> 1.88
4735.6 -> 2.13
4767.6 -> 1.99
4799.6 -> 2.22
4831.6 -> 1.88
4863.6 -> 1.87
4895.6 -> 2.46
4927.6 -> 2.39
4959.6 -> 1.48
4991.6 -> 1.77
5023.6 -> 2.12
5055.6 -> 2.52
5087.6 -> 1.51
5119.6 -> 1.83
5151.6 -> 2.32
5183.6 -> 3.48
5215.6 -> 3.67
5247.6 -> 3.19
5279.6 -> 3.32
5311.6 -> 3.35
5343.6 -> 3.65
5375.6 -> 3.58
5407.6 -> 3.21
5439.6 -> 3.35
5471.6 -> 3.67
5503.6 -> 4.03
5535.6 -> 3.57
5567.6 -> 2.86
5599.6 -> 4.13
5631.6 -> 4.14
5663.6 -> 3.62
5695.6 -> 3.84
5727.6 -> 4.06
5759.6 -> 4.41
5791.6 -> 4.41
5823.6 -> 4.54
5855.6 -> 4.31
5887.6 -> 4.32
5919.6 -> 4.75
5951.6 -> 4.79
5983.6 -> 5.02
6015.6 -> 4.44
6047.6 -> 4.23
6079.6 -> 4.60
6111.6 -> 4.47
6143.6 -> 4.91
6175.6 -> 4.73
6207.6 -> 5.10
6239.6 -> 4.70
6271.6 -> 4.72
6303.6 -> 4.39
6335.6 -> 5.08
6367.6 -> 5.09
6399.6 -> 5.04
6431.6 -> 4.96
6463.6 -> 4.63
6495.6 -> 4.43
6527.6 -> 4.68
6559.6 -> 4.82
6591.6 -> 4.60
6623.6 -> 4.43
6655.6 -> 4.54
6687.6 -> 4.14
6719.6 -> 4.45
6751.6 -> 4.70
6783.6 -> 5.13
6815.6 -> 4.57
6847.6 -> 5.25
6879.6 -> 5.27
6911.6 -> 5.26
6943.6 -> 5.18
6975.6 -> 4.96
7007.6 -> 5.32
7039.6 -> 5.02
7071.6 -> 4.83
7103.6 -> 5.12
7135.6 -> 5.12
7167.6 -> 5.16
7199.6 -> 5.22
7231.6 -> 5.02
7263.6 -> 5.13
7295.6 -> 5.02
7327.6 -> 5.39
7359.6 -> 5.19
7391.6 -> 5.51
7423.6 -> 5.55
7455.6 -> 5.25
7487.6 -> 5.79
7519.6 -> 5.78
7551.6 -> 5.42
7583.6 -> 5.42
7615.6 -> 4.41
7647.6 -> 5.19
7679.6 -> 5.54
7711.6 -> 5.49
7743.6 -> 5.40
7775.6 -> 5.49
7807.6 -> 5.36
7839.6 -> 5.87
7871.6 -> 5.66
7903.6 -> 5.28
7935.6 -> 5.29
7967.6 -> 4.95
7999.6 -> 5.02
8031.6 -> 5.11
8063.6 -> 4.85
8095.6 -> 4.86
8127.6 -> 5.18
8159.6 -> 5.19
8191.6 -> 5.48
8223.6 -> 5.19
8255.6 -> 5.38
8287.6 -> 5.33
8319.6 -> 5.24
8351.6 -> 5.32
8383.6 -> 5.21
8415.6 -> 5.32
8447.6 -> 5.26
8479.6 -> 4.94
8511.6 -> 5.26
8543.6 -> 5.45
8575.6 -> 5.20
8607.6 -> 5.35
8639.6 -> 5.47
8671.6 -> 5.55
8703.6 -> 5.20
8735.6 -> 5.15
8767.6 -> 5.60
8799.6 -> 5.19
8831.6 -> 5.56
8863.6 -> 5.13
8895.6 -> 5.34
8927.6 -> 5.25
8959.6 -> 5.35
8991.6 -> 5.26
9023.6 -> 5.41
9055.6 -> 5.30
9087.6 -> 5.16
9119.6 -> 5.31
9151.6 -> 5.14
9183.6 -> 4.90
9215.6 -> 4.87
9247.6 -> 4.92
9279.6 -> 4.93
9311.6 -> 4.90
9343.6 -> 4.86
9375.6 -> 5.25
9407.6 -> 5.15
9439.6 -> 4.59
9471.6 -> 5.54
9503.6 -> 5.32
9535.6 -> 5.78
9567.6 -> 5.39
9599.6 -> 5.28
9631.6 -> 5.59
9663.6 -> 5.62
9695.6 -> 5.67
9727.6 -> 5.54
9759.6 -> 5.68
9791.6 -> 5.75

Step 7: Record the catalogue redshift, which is 0.293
